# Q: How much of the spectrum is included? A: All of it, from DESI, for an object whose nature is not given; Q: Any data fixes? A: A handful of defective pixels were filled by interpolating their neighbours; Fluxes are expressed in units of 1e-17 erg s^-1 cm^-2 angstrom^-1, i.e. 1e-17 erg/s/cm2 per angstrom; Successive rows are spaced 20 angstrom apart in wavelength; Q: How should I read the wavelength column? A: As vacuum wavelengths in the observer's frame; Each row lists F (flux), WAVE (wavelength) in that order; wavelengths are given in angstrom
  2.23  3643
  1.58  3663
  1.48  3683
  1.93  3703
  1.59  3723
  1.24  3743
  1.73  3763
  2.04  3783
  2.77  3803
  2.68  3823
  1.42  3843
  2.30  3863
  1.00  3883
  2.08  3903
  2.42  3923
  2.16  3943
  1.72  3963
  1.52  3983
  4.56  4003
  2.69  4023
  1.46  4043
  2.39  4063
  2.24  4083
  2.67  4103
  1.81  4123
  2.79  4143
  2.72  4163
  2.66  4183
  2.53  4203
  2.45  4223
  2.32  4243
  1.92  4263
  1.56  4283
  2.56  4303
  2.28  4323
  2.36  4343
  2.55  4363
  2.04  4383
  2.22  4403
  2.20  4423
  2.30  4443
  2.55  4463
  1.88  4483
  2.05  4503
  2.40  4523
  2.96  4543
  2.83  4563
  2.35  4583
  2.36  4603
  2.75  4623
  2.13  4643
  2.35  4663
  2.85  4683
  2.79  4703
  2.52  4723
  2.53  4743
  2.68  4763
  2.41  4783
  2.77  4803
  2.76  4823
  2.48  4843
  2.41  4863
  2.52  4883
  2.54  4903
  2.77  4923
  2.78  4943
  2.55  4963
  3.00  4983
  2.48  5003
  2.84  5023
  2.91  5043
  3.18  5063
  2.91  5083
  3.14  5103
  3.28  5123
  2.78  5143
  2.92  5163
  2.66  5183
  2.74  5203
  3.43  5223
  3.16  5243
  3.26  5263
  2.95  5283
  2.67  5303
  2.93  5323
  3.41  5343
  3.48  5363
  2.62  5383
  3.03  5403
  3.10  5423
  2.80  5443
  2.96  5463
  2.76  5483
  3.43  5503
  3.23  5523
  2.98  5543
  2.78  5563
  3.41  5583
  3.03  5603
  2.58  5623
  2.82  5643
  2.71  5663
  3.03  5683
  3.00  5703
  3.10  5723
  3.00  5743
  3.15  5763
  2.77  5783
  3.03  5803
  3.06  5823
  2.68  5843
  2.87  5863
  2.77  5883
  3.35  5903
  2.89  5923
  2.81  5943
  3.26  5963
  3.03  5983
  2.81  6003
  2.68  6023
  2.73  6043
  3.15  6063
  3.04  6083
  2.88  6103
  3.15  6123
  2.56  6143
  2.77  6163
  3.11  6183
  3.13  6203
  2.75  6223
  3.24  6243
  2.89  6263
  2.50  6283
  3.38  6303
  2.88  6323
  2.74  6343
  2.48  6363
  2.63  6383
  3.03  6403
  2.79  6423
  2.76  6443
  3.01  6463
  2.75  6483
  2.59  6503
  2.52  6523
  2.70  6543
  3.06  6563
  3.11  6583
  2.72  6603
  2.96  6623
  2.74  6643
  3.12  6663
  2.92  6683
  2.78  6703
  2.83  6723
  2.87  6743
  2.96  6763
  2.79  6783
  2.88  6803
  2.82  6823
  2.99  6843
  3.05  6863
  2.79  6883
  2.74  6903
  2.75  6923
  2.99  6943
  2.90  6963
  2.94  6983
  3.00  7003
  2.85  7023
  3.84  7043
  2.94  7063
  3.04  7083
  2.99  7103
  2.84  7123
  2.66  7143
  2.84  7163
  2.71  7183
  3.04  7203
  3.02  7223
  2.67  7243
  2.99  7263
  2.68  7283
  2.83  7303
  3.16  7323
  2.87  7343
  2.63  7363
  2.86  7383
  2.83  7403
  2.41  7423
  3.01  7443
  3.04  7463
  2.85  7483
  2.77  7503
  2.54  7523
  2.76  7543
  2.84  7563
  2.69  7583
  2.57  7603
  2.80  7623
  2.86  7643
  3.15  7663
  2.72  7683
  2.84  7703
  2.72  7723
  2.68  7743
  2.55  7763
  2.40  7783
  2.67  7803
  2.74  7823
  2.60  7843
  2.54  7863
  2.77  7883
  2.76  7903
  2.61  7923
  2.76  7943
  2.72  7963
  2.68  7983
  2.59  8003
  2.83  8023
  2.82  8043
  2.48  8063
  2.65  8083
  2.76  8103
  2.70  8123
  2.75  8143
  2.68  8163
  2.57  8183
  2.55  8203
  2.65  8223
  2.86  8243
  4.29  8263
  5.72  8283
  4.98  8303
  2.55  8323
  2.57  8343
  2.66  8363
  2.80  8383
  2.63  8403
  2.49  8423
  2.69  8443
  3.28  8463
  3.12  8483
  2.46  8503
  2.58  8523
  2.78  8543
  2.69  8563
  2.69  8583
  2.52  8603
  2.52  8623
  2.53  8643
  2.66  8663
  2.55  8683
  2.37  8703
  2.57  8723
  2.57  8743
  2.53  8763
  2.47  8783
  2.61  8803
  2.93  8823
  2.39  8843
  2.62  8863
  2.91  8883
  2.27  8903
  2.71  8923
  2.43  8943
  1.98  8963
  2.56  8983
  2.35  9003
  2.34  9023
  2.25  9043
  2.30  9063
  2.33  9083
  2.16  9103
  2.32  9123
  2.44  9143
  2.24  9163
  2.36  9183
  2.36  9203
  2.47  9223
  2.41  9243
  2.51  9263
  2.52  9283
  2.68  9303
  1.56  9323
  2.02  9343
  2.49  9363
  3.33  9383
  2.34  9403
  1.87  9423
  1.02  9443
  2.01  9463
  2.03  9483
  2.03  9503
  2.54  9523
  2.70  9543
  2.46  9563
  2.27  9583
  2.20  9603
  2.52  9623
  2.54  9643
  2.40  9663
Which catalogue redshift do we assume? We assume 0.26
